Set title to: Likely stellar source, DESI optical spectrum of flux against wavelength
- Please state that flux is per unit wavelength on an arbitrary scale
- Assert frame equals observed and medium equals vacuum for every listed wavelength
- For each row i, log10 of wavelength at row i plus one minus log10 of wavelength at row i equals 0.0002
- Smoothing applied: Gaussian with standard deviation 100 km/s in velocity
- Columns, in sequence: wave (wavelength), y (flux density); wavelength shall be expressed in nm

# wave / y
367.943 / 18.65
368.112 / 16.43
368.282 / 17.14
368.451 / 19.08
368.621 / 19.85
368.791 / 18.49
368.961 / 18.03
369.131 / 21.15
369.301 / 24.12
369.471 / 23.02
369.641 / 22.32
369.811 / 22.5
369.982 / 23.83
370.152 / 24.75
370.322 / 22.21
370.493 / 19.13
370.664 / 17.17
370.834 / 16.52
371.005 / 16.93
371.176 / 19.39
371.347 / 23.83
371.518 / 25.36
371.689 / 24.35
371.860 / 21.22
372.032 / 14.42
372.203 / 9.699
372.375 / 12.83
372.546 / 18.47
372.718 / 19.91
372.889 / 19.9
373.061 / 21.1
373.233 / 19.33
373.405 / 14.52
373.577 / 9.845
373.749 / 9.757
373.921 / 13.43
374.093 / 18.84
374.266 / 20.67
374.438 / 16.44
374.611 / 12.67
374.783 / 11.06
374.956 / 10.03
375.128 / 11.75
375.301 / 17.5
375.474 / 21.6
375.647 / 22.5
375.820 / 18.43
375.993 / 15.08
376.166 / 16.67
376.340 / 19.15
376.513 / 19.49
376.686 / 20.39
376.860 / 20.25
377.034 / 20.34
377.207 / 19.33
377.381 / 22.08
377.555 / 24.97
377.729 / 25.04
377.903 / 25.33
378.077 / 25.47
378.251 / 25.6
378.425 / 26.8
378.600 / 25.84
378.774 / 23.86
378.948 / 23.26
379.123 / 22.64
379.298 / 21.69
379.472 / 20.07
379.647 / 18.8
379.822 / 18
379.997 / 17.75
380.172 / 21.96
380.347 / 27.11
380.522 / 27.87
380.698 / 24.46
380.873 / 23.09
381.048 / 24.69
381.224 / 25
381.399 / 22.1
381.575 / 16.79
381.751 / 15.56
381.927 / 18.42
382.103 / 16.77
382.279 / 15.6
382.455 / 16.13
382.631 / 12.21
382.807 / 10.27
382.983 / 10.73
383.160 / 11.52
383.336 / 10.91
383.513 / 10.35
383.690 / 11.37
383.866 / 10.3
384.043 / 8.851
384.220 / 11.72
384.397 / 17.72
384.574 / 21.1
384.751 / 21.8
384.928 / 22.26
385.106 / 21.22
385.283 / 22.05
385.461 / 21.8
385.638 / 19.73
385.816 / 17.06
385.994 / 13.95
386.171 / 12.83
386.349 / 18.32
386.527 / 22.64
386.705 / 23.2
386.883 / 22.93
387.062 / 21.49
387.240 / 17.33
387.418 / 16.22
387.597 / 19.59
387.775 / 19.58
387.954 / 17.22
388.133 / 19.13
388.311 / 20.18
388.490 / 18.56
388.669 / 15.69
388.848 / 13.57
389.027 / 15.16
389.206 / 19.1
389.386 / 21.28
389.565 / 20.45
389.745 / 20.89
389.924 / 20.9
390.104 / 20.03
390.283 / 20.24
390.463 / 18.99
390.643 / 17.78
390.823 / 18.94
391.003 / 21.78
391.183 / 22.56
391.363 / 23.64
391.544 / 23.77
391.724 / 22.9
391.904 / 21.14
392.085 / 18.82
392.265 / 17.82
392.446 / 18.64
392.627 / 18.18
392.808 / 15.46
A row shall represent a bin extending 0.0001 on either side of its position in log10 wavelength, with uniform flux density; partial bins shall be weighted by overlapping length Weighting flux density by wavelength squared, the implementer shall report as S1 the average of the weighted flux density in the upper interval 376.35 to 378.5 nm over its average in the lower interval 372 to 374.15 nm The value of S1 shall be 1.50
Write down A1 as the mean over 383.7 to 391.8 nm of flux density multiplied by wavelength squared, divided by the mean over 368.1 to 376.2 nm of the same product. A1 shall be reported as 1.13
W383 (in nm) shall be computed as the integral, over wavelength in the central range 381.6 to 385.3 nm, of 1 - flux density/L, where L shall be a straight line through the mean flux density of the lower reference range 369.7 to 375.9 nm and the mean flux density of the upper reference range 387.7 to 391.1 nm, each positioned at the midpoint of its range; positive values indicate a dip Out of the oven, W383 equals 0.71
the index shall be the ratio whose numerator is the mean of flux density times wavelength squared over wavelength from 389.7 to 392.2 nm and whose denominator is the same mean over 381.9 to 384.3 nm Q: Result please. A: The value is 1.76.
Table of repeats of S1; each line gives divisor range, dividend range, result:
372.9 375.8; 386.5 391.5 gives 1.33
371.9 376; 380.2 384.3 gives 1.09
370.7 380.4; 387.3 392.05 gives 1.09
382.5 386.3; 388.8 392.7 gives 1.35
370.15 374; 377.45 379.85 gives 1.36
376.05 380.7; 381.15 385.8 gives 0.75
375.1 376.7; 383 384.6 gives 0.69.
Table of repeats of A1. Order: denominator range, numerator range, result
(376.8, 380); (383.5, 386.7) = 0.79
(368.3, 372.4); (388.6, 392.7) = 1.09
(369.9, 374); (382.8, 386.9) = 0.97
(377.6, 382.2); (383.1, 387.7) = 0.79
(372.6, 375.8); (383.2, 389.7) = 1.16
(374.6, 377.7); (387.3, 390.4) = 1.09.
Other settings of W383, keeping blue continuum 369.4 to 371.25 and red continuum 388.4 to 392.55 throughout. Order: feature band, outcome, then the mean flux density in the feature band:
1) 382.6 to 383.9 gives 0.59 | 10.9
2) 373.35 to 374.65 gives 0.38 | 14.6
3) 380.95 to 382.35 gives 0.05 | 19.4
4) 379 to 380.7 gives -0.15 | 21.9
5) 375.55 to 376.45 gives 0.09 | 18.4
